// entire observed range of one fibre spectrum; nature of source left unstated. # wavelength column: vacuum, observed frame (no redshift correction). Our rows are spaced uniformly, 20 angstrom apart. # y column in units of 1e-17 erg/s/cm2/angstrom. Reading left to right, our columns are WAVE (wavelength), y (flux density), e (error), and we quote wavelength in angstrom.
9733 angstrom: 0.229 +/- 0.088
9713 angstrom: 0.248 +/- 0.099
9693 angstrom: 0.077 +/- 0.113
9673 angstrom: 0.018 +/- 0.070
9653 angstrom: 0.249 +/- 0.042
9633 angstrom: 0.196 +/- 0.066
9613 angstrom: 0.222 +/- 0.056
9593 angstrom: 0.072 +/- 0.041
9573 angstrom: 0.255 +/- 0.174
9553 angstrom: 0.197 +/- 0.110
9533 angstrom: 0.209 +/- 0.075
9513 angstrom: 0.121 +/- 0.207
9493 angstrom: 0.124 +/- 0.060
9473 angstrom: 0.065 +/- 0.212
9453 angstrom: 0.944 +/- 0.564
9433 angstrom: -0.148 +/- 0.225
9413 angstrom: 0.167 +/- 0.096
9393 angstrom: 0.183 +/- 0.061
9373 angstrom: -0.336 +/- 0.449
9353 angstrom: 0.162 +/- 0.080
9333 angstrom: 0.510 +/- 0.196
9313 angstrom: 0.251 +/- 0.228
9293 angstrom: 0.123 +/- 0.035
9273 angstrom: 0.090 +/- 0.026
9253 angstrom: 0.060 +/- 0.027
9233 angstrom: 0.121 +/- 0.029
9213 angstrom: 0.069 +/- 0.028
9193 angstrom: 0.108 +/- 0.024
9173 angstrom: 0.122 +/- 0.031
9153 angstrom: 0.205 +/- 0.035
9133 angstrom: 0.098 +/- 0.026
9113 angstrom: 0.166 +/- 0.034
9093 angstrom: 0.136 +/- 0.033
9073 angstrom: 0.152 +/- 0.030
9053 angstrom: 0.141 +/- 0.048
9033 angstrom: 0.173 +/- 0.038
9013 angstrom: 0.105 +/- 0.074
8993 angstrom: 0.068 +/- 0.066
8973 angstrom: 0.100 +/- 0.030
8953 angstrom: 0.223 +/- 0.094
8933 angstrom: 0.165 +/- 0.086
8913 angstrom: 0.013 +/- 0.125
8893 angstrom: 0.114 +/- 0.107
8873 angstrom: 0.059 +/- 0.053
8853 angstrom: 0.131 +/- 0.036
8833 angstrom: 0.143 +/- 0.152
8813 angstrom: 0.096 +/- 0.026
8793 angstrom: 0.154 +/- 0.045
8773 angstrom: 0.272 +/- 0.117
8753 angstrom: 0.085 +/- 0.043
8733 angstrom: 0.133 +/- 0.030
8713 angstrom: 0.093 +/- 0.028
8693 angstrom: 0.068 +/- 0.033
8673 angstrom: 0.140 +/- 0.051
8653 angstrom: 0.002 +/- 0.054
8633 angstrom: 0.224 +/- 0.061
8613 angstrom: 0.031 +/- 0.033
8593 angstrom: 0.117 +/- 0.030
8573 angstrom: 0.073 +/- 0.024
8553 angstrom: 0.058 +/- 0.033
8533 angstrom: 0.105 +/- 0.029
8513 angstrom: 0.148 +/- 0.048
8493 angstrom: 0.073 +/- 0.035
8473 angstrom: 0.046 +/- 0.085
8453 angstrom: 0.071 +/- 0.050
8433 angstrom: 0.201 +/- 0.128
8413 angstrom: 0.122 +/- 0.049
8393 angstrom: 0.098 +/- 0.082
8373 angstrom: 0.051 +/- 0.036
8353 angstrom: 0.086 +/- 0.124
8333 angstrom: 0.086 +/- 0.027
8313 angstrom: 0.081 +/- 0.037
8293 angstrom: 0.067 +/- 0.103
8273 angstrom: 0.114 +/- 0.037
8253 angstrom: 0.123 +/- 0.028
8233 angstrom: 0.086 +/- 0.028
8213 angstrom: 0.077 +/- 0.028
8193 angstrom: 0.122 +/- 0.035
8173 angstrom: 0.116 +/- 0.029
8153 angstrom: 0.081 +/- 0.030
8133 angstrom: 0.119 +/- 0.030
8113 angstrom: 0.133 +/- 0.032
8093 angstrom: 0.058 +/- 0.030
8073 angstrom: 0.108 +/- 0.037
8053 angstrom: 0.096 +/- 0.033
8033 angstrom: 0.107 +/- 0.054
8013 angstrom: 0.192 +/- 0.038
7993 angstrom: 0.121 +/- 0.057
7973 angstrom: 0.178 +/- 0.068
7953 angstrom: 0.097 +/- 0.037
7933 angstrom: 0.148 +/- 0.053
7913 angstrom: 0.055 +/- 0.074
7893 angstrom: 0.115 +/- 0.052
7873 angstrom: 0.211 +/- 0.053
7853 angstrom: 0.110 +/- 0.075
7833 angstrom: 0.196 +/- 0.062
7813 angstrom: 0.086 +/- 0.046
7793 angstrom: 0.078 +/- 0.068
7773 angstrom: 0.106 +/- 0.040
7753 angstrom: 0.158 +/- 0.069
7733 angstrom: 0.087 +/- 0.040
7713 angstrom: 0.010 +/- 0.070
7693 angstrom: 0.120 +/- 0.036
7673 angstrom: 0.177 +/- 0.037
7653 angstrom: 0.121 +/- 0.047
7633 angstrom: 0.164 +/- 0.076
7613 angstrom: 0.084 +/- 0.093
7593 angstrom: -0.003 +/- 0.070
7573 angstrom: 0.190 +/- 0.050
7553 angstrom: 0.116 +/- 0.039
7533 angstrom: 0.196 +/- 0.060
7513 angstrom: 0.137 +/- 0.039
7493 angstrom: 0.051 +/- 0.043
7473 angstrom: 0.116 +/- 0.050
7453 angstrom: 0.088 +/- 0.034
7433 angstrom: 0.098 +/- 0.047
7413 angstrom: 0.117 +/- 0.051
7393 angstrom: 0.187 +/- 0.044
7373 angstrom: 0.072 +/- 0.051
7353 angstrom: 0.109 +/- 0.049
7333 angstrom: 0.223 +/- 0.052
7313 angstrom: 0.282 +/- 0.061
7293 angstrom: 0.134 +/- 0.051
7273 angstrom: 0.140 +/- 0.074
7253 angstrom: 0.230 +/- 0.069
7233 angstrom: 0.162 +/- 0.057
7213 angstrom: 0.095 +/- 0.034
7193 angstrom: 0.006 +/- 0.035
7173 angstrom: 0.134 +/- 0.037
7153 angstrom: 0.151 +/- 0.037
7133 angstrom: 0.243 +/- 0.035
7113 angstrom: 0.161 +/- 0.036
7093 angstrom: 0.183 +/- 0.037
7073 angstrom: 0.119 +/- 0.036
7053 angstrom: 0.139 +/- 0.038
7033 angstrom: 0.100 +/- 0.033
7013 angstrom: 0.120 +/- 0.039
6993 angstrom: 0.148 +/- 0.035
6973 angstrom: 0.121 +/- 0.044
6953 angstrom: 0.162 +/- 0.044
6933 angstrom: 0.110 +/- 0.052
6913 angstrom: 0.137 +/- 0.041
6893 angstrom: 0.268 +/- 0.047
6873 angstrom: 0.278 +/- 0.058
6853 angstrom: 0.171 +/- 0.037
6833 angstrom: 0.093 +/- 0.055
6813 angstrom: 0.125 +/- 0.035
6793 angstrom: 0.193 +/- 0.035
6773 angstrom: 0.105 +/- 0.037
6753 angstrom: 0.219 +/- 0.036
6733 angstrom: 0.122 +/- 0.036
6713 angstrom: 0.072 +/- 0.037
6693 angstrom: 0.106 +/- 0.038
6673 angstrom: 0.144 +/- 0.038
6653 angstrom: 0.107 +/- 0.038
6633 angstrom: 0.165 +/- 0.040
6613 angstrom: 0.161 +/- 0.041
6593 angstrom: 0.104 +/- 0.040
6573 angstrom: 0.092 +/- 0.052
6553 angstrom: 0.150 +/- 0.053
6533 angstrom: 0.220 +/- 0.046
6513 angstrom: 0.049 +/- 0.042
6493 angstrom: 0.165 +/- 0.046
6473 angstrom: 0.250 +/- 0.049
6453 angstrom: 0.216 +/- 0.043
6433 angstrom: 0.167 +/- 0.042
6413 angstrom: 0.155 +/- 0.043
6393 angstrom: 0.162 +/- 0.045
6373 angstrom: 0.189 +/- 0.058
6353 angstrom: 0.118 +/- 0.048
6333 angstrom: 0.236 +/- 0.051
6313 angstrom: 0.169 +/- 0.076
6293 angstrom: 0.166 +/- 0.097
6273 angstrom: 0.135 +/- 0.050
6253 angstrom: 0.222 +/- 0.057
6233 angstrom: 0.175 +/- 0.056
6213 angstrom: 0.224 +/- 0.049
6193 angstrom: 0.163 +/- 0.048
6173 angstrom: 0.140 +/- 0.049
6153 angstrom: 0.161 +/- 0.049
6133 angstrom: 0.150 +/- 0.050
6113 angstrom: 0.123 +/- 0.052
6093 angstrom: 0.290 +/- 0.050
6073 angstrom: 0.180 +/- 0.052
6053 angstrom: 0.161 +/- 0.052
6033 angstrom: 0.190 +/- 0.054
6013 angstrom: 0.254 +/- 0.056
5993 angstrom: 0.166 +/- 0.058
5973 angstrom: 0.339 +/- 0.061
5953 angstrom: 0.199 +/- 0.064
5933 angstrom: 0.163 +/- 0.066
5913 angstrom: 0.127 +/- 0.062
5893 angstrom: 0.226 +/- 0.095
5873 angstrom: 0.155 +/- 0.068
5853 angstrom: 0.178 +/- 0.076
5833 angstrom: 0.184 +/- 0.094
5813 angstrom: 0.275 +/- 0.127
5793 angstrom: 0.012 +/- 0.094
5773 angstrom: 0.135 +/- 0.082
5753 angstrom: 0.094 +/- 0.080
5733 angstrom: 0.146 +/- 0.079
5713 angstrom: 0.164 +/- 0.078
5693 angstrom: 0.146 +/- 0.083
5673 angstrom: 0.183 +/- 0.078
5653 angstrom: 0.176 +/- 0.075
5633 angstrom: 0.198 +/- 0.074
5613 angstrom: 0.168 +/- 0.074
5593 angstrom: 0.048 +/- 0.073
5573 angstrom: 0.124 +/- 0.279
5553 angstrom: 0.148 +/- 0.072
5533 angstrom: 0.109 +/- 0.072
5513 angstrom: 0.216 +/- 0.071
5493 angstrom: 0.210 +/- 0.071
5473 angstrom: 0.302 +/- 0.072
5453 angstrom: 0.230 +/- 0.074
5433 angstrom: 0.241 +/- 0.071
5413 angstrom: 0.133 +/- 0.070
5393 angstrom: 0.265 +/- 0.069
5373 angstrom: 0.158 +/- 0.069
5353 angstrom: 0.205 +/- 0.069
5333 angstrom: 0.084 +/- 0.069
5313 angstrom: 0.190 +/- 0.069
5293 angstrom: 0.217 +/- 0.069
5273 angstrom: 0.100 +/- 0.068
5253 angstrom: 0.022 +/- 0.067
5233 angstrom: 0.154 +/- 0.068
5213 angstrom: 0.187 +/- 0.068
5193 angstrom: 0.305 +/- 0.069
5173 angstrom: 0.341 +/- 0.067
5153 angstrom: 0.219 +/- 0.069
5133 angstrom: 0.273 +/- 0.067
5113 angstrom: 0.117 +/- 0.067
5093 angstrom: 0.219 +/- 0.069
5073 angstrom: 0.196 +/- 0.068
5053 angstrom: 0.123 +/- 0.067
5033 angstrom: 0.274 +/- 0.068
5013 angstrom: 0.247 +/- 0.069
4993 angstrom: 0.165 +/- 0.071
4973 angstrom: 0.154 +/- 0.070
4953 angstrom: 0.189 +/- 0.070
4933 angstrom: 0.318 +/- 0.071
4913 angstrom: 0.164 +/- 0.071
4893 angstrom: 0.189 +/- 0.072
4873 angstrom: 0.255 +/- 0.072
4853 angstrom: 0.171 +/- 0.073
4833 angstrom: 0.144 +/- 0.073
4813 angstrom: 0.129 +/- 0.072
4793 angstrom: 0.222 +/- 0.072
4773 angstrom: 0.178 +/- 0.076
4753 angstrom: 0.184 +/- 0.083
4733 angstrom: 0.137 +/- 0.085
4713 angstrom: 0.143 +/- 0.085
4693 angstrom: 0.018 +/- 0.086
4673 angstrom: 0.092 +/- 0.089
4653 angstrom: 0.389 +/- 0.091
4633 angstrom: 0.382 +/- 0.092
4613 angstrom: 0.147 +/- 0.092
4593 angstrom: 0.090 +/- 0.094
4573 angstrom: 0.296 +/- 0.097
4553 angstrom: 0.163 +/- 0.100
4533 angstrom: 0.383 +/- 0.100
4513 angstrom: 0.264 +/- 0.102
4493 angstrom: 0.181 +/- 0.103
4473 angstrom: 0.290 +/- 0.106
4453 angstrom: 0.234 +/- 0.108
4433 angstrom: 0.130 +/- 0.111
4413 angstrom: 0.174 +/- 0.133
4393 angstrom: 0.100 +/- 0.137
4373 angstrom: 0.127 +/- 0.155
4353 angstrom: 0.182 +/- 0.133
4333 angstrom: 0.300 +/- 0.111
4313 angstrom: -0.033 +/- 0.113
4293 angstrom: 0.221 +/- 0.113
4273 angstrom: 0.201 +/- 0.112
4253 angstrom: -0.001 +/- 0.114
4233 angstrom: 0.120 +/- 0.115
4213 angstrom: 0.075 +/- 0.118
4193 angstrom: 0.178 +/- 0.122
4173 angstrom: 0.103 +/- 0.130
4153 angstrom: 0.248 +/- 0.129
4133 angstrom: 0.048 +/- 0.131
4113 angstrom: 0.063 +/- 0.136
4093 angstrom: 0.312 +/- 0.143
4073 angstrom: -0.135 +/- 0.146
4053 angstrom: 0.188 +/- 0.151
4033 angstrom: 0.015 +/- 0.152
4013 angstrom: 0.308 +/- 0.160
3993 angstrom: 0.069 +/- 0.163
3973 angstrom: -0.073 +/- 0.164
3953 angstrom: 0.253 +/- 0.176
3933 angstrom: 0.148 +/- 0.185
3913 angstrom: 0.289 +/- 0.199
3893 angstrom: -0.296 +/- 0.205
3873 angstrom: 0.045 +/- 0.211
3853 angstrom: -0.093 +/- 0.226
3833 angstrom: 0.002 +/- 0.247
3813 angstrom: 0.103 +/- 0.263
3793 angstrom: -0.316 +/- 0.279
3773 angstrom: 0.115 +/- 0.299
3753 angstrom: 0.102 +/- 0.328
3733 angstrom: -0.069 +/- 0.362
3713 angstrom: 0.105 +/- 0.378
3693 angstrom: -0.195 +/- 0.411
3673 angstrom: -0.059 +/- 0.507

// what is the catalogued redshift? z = 0.09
